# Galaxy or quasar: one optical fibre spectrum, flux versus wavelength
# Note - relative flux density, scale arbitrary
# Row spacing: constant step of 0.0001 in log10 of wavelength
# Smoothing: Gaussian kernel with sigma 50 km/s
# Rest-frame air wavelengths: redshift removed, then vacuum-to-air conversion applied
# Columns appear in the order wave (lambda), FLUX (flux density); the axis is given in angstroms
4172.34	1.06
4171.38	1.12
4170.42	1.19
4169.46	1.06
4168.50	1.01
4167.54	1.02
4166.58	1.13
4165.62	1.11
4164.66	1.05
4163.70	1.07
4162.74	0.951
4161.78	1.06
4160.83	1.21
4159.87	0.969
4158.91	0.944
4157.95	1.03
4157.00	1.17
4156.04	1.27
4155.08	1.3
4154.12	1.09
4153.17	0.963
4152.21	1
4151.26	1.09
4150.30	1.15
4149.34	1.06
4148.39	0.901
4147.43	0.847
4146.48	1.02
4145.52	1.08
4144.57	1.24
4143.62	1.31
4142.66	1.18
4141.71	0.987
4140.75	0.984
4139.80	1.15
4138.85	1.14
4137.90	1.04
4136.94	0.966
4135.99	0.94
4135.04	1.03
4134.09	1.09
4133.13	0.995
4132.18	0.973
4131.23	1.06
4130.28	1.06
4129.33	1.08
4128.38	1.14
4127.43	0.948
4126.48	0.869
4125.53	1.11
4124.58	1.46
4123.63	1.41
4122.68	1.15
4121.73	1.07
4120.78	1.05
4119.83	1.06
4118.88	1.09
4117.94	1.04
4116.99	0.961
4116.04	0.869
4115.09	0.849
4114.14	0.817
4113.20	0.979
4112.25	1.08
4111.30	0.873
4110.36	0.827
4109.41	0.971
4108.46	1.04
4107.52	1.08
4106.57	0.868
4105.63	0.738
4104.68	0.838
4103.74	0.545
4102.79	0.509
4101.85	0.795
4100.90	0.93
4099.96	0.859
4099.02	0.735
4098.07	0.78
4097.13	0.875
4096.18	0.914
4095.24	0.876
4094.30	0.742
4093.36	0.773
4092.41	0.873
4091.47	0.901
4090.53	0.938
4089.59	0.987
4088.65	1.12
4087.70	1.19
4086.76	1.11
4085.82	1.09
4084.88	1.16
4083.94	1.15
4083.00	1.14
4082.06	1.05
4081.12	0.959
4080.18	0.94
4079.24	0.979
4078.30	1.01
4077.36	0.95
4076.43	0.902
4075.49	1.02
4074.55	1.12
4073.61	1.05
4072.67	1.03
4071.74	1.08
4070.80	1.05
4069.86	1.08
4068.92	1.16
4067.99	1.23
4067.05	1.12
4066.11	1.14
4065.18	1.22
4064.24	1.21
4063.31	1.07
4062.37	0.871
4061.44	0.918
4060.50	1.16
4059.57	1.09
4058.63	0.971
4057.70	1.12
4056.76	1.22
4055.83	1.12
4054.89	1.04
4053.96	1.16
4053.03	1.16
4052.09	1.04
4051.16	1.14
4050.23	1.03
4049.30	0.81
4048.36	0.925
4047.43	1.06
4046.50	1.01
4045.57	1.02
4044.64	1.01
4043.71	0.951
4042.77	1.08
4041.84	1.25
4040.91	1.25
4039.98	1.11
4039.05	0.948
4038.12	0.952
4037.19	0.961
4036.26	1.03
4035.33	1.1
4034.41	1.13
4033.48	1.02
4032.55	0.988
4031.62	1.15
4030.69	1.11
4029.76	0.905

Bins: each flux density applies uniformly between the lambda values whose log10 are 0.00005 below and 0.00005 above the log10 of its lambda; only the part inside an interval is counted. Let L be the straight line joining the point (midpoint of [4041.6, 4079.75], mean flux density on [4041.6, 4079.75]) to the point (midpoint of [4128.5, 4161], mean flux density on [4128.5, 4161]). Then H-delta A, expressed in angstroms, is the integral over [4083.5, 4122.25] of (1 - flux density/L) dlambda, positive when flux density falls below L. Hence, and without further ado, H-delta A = 5.1 angstroms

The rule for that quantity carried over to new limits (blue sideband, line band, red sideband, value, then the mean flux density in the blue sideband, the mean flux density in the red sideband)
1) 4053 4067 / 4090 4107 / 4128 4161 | 4.4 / 1.1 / 1.07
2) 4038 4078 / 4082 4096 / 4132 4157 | 0.9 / 1.07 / 1.07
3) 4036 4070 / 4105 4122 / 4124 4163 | 1.8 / 1.07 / 1.07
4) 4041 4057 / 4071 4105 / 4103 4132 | 2.7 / 1.06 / 0.993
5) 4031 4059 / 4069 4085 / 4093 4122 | -1.2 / 1.06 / 0.884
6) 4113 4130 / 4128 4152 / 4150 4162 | 0.4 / 1.05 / 1.1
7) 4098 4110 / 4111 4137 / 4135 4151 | -2.6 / 0.823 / 1.06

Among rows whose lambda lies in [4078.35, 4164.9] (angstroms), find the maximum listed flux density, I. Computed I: 1.46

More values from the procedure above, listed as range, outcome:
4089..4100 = 0.987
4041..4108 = 1.25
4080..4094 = 1.19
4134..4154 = 1.31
